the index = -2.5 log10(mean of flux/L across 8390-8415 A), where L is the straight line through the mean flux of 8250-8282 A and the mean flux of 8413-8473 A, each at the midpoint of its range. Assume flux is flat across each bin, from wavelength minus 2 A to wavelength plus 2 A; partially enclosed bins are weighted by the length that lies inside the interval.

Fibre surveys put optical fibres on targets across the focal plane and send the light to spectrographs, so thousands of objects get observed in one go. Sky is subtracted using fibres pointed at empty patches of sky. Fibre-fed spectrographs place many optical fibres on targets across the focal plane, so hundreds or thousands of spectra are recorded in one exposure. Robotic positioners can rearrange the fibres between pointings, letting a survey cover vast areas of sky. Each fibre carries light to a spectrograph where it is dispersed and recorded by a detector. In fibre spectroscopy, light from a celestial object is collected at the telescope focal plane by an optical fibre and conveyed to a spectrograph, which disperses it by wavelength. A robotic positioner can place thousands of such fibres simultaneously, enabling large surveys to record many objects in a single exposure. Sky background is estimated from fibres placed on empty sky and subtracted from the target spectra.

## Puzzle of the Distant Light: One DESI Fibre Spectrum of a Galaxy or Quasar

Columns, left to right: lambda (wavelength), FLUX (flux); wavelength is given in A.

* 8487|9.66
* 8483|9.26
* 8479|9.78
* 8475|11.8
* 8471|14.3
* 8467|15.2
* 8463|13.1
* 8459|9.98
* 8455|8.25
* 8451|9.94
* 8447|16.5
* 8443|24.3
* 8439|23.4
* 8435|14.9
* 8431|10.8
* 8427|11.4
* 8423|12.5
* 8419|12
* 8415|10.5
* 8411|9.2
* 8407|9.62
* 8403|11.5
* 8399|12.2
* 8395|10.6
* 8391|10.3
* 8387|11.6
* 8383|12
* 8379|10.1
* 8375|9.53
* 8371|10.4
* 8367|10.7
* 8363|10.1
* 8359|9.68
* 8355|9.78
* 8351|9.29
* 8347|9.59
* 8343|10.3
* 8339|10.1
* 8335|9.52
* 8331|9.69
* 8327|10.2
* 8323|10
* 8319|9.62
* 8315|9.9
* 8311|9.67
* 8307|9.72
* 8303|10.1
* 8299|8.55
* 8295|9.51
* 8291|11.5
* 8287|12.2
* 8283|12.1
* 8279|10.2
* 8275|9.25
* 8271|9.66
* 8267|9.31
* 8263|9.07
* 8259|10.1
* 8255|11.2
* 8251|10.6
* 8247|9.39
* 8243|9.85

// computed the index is 0.22 mag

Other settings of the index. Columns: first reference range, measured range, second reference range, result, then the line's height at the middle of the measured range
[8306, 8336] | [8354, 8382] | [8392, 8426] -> 0.03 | 10.4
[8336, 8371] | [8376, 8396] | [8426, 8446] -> 0.18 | 12.8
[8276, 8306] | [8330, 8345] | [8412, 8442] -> 0.18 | 11.7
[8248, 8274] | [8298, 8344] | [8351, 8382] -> 0.02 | 10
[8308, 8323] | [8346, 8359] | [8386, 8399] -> 0.09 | 10.4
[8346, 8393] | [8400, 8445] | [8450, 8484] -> -0.24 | 10.9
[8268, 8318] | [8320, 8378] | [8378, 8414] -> 0.06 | 10.5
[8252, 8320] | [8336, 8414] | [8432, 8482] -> 0.18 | 12.2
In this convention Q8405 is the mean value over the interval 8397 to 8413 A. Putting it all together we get 10.6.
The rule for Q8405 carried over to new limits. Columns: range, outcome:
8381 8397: 11.1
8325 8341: 9.88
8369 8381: 10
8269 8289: 10.7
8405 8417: 9.77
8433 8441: 19.1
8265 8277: 9.41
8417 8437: 12.3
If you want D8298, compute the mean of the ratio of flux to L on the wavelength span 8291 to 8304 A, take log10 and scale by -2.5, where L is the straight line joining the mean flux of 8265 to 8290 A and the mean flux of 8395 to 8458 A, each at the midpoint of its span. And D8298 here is 0.124 mag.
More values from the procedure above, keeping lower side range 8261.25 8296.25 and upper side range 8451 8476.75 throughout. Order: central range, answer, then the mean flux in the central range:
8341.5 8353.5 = 0.13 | 9.71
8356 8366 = 0.11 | 9.96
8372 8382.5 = 0.10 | 10.2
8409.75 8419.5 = 0.11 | 10.5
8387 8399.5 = 0.03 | 11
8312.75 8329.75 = 0.08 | 9.92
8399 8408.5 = 0.04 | 11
